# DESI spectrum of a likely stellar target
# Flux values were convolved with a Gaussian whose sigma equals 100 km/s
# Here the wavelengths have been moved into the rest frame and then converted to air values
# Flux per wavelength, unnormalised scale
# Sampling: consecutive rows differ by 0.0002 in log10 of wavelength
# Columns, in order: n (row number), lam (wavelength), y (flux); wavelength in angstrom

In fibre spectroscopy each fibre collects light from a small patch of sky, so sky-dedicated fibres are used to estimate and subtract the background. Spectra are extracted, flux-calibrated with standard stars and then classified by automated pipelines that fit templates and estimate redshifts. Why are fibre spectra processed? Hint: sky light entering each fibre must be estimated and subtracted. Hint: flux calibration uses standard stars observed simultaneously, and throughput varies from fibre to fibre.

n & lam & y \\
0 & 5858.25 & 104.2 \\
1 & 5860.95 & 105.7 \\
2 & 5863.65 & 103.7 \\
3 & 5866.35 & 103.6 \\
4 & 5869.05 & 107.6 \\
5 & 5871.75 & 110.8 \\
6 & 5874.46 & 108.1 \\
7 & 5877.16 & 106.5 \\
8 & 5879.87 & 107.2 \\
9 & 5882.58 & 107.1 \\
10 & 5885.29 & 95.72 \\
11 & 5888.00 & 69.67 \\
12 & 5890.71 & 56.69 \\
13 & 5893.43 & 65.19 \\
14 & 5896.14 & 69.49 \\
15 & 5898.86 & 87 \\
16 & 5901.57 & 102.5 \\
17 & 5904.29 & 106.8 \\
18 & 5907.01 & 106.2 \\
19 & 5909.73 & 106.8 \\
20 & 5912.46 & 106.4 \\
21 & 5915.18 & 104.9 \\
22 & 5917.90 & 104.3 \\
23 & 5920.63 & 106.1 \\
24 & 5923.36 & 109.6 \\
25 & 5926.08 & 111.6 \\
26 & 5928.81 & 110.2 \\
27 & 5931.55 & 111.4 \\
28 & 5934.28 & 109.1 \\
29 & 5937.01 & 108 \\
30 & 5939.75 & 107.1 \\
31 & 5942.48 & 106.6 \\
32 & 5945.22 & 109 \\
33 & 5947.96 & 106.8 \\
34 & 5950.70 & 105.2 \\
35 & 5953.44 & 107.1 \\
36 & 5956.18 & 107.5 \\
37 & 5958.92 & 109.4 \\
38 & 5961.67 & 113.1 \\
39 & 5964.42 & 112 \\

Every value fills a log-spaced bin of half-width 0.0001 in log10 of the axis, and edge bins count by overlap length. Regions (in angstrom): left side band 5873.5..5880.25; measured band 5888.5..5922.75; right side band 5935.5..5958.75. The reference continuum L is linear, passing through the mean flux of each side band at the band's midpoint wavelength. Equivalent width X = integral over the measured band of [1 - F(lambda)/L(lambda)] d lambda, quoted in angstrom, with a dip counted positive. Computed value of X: 4.5 angstrom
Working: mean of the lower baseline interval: 107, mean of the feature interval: 93.3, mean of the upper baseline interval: 107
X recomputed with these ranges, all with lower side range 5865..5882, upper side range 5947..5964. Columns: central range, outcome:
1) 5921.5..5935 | -0.3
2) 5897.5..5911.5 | 0.7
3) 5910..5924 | 0.2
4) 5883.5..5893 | 2.9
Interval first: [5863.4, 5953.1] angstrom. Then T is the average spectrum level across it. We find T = 101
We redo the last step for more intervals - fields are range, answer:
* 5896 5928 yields 103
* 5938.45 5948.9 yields 107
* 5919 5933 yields 110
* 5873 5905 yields 89.9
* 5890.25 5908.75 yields 86.7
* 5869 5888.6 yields 102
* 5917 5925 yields 107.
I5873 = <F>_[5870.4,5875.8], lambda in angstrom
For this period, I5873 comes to 109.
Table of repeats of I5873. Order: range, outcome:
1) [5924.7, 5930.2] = 111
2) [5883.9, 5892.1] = 74.1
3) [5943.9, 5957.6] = 107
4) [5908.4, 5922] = 106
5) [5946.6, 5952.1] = 106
